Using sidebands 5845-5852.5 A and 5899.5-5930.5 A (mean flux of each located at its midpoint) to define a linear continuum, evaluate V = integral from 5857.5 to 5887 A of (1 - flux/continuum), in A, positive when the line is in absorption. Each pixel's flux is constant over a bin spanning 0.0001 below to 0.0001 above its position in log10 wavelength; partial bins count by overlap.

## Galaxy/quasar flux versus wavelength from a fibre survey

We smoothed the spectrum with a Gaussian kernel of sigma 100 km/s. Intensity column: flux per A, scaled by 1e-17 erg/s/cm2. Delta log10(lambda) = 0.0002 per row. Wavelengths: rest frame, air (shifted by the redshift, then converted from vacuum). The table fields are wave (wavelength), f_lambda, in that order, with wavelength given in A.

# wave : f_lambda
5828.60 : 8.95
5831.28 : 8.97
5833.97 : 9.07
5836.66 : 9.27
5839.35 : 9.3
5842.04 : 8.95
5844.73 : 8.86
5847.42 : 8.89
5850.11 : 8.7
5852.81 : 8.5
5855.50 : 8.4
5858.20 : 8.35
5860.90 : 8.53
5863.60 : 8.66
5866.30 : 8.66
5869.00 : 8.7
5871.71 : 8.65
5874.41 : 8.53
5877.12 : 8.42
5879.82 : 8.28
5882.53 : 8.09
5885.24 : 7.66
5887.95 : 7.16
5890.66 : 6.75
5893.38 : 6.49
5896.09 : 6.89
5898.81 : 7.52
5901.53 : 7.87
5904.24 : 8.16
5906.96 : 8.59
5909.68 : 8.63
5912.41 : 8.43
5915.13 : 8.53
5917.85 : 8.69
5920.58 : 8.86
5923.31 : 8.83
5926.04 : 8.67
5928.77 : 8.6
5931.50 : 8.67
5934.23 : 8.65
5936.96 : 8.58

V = 0.95 A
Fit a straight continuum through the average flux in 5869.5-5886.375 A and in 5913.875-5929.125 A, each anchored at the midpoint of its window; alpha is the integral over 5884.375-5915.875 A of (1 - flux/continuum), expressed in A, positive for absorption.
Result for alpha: 2.97 A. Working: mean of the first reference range 8.3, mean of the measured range 7.71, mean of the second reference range 8.7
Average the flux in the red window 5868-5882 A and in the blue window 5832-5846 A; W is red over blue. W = 0.9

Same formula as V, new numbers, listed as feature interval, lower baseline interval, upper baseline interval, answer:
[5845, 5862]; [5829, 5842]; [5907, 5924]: 0.8 A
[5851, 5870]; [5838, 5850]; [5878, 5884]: 0.2 A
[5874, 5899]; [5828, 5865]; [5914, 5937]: 3.4 A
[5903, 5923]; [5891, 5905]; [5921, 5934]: -1.4 A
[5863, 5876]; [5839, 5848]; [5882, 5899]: -1.1 A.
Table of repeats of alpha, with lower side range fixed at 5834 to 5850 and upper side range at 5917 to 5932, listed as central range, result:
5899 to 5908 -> 0.71 A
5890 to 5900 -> 2.17 A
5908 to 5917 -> 0.23 A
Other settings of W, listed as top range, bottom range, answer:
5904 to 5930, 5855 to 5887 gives 1.03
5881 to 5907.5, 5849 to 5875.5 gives 0.87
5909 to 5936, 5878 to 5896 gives 1.17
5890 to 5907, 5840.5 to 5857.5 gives 0.85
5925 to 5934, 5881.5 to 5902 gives 1.19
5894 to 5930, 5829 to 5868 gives 0.94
